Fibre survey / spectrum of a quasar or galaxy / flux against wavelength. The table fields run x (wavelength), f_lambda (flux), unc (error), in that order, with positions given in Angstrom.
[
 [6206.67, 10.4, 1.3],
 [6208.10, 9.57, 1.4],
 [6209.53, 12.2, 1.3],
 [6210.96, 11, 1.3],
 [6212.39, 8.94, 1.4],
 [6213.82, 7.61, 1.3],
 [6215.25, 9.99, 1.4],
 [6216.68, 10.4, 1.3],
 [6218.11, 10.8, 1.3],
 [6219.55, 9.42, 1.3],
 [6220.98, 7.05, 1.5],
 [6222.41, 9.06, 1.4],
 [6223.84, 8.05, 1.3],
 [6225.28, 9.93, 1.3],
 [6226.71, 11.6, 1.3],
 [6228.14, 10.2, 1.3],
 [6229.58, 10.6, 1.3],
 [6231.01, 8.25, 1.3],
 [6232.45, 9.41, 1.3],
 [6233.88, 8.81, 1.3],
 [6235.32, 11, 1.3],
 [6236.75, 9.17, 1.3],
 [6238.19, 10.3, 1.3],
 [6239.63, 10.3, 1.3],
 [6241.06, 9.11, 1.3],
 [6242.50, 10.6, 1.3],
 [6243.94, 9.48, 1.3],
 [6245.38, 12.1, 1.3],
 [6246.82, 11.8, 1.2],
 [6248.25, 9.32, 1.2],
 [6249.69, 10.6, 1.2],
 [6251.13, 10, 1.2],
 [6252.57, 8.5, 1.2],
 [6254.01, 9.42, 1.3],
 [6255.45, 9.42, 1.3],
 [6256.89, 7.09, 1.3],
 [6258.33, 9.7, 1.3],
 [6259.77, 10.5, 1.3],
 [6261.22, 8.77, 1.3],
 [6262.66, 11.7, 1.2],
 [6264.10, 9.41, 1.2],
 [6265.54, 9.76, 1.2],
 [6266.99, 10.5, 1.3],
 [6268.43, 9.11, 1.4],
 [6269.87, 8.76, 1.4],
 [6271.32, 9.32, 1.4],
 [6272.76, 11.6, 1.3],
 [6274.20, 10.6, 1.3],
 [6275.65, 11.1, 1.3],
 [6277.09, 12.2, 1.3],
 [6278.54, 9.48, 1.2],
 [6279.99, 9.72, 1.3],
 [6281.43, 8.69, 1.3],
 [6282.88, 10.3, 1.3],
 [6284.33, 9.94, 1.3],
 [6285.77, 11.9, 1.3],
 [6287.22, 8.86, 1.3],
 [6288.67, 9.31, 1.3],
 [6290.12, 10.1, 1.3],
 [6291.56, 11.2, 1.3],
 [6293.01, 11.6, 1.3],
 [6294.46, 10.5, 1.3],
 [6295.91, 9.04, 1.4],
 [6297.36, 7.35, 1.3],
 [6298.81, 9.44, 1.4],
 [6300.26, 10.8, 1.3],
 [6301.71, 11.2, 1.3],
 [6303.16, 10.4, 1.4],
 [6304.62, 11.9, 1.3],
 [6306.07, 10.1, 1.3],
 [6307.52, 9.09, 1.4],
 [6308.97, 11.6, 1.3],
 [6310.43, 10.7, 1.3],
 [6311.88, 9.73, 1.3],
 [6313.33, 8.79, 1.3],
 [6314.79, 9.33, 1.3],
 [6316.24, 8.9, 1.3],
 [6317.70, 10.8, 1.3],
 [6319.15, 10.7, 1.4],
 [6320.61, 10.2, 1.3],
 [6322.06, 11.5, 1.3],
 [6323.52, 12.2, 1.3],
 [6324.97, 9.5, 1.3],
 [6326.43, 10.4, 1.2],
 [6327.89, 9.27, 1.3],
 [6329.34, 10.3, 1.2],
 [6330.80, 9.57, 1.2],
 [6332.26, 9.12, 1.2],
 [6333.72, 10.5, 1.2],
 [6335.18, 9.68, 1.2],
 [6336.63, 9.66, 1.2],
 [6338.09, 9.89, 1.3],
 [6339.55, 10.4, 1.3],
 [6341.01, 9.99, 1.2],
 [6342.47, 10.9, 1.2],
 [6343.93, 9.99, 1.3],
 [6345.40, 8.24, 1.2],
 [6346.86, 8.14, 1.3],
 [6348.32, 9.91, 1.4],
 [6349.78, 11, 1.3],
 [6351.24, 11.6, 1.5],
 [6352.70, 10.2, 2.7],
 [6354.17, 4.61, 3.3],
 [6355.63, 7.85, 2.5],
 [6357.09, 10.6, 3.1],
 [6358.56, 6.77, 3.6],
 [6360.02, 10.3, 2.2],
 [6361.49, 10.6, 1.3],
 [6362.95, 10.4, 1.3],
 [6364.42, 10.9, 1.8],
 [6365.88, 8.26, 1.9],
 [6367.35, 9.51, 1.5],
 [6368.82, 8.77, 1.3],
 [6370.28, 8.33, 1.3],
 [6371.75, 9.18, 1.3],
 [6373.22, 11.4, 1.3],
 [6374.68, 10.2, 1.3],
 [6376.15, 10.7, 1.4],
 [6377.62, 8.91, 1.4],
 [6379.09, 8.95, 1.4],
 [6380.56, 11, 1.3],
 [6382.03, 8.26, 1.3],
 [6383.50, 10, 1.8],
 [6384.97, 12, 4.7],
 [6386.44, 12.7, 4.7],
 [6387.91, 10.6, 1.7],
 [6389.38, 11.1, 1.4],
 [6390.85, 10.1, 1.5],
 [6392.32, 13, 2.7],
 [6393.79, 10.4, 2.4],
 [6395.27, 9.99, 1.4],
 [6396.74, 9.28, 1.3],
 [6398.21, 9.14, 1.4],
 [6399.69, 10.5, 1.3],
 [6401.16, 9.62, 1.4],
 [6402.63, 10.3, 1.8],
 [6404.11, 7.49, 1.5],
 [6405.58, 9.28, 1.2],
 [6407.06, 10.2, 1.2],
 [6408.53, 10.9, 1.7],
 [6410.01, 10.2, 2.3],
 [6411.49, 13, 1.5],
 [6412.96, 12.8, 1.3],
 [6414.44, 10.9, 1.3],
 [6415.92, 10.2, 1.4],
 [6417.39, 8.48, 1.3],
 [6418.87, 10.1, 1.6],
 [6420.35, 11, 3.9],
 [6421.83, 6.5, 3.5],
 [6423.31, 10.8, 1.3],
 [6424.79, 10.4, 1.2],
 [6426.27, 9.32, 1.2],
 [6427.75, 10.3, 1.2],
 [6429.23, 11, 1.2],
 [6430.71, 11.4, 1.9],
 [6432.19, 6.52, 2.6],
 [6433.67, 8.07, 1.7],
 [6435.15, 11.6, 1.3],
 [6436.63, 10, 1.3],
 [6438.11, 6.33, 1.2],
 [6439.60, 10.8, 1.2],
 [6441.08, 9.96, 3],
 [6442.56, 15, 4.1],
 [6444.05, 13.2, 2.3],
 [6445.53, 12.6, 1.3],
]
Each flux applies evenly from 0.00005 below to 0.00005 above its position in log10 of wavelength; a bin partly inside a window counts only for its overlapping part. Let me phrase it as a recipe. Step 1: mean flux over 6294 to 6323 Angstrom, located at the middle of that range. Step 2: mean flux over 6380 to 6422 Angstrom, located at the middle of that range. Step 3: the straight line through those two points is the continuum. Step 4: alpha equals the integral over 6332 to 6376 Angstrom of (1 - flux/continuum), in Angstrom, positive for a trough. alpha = 2.8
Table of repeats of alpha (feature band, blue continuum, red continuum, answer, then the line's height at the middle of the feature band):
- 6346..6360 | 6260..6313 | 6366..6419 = 1.6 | 10.2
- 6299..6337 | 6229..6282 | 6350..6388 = -1.6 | 9.8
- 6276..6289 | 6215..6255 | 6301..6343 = -0.1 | 10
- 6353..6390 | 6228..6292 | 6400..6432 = 1.5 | 10.1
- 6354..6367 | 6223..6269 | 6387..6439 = 1.1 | 9.97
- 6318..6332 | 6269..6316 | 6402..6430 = -0.3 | 10.1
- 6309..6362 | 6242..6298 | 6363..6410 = 1.2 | 10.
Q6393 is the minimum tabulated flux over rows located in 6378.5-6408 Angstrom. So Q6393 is 7.49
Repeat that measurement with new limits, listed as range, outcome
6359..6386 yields 8.26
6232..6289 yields 7.09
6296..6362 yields 4.61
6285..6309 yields 7.35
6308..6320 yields 8.79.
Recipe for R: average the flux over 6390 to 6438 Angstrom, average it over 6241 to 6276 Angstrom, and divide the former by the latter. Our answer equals 1.01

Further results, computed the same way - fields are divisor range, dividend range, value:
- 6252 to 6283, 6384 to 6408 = 1.06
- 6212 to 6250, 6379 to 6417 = 1.07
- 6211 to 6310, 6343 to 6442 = 1.00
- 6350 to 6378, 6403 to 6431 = 1.08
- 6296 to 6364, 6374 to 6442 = 1.02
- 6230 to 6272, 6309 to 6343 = 1.04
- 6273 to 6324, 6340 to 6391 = 0.95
